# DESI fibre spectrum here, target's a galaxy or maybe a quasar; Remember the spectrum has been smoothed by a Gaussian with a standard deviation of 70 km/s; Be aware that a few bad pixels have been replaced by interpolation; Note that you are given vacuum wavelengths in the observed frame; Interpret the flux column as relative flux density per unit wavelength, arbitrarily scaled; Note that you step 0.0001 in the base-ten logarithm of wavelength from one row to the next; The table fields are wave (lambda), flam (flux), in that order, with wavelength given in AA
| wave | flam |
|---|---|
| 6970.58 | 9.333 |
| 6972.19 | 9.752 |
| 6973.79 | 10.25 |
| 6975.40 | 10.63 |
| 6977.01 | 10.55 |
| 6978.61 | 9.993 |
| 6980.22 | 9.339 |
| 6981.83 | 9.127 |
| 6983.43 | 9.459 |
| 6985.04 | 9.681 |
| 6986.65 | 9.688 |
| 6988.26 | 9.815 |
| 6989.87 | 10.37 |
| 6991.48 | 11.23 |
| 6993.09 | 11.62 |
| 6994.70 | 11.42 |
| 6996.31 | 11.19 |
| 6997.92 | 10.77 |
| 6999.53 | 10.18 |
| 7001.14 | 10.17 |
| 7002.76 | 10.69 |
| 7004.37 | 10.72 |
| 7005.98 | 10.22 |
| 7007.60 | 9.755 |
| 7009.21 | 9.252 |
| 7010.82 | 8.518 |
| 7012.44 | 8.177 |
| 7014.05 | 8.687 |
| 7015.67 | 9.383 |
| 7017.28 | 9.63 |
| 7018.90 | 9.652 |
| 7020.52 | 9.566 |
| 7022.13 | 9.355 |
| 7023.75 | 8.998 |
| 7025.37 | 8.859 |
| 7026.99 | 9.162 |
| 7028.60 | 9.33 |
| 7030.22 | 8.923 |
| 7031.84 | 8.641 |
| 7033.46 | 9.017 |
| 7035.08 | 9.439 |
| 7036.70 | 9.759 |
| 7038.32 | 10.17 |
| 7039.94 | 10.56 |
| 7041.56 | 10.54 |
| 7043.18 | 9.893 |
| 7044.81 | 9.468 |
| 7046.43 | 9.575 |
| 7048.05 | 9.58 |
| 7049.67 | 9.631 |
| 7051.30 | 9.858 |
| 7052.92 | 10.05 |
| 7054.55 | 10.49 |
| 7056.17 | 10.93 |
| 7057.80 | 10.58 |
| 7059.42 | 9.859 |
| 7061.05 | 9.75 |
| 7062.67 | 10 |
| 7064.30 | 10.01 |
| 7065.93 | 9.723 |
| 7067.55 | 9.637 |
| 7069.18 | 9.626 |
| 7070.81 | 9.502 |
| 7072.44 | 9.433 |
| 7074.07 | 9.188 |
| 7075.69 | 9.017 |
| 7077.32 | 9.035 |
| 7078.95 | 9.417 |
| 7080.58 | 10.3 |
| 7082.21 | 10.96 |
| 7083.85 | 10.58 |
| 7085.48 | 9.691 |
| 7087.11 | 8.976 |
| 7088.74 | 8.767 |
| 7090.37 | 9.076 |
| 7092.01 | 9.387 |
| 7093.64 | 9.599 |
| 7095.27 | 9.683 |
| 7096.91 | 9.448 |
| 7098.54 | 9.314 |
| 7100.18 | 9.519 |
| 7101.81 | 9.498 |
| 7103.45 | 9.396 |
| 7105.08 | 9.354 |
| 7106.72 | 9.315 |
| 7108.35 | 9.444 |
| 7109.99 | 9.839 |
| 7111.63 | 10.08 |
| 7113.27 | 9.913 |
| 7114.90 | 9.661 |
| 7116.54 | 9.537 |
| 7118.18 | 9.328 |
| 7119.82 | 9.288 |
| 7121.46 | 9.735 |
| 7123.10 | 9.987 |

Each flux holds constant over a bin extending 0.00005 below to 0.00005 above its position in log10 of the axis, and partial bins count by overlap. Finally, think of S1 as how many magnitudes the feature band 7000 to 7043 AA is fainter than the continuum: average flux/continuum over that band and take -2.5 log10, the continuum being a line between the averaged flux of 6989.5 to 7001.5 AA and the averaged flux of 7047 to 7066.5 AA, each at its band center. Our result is 0.11 mag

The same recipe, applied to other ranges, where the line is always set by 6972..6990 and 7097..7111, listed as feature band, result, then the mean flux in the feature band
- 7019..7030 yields 0.06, 9.23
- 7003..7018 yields 0.04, 9.42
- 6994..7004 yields -0.10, 10.7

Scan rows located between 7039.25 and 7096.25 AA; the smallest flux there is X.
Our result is 8.767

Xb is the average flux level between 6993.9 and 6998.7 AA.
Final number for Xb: 11.1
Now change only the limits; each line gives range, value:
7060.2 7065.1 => 9.92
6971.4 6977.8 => 10.3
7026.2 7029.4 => 9.27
